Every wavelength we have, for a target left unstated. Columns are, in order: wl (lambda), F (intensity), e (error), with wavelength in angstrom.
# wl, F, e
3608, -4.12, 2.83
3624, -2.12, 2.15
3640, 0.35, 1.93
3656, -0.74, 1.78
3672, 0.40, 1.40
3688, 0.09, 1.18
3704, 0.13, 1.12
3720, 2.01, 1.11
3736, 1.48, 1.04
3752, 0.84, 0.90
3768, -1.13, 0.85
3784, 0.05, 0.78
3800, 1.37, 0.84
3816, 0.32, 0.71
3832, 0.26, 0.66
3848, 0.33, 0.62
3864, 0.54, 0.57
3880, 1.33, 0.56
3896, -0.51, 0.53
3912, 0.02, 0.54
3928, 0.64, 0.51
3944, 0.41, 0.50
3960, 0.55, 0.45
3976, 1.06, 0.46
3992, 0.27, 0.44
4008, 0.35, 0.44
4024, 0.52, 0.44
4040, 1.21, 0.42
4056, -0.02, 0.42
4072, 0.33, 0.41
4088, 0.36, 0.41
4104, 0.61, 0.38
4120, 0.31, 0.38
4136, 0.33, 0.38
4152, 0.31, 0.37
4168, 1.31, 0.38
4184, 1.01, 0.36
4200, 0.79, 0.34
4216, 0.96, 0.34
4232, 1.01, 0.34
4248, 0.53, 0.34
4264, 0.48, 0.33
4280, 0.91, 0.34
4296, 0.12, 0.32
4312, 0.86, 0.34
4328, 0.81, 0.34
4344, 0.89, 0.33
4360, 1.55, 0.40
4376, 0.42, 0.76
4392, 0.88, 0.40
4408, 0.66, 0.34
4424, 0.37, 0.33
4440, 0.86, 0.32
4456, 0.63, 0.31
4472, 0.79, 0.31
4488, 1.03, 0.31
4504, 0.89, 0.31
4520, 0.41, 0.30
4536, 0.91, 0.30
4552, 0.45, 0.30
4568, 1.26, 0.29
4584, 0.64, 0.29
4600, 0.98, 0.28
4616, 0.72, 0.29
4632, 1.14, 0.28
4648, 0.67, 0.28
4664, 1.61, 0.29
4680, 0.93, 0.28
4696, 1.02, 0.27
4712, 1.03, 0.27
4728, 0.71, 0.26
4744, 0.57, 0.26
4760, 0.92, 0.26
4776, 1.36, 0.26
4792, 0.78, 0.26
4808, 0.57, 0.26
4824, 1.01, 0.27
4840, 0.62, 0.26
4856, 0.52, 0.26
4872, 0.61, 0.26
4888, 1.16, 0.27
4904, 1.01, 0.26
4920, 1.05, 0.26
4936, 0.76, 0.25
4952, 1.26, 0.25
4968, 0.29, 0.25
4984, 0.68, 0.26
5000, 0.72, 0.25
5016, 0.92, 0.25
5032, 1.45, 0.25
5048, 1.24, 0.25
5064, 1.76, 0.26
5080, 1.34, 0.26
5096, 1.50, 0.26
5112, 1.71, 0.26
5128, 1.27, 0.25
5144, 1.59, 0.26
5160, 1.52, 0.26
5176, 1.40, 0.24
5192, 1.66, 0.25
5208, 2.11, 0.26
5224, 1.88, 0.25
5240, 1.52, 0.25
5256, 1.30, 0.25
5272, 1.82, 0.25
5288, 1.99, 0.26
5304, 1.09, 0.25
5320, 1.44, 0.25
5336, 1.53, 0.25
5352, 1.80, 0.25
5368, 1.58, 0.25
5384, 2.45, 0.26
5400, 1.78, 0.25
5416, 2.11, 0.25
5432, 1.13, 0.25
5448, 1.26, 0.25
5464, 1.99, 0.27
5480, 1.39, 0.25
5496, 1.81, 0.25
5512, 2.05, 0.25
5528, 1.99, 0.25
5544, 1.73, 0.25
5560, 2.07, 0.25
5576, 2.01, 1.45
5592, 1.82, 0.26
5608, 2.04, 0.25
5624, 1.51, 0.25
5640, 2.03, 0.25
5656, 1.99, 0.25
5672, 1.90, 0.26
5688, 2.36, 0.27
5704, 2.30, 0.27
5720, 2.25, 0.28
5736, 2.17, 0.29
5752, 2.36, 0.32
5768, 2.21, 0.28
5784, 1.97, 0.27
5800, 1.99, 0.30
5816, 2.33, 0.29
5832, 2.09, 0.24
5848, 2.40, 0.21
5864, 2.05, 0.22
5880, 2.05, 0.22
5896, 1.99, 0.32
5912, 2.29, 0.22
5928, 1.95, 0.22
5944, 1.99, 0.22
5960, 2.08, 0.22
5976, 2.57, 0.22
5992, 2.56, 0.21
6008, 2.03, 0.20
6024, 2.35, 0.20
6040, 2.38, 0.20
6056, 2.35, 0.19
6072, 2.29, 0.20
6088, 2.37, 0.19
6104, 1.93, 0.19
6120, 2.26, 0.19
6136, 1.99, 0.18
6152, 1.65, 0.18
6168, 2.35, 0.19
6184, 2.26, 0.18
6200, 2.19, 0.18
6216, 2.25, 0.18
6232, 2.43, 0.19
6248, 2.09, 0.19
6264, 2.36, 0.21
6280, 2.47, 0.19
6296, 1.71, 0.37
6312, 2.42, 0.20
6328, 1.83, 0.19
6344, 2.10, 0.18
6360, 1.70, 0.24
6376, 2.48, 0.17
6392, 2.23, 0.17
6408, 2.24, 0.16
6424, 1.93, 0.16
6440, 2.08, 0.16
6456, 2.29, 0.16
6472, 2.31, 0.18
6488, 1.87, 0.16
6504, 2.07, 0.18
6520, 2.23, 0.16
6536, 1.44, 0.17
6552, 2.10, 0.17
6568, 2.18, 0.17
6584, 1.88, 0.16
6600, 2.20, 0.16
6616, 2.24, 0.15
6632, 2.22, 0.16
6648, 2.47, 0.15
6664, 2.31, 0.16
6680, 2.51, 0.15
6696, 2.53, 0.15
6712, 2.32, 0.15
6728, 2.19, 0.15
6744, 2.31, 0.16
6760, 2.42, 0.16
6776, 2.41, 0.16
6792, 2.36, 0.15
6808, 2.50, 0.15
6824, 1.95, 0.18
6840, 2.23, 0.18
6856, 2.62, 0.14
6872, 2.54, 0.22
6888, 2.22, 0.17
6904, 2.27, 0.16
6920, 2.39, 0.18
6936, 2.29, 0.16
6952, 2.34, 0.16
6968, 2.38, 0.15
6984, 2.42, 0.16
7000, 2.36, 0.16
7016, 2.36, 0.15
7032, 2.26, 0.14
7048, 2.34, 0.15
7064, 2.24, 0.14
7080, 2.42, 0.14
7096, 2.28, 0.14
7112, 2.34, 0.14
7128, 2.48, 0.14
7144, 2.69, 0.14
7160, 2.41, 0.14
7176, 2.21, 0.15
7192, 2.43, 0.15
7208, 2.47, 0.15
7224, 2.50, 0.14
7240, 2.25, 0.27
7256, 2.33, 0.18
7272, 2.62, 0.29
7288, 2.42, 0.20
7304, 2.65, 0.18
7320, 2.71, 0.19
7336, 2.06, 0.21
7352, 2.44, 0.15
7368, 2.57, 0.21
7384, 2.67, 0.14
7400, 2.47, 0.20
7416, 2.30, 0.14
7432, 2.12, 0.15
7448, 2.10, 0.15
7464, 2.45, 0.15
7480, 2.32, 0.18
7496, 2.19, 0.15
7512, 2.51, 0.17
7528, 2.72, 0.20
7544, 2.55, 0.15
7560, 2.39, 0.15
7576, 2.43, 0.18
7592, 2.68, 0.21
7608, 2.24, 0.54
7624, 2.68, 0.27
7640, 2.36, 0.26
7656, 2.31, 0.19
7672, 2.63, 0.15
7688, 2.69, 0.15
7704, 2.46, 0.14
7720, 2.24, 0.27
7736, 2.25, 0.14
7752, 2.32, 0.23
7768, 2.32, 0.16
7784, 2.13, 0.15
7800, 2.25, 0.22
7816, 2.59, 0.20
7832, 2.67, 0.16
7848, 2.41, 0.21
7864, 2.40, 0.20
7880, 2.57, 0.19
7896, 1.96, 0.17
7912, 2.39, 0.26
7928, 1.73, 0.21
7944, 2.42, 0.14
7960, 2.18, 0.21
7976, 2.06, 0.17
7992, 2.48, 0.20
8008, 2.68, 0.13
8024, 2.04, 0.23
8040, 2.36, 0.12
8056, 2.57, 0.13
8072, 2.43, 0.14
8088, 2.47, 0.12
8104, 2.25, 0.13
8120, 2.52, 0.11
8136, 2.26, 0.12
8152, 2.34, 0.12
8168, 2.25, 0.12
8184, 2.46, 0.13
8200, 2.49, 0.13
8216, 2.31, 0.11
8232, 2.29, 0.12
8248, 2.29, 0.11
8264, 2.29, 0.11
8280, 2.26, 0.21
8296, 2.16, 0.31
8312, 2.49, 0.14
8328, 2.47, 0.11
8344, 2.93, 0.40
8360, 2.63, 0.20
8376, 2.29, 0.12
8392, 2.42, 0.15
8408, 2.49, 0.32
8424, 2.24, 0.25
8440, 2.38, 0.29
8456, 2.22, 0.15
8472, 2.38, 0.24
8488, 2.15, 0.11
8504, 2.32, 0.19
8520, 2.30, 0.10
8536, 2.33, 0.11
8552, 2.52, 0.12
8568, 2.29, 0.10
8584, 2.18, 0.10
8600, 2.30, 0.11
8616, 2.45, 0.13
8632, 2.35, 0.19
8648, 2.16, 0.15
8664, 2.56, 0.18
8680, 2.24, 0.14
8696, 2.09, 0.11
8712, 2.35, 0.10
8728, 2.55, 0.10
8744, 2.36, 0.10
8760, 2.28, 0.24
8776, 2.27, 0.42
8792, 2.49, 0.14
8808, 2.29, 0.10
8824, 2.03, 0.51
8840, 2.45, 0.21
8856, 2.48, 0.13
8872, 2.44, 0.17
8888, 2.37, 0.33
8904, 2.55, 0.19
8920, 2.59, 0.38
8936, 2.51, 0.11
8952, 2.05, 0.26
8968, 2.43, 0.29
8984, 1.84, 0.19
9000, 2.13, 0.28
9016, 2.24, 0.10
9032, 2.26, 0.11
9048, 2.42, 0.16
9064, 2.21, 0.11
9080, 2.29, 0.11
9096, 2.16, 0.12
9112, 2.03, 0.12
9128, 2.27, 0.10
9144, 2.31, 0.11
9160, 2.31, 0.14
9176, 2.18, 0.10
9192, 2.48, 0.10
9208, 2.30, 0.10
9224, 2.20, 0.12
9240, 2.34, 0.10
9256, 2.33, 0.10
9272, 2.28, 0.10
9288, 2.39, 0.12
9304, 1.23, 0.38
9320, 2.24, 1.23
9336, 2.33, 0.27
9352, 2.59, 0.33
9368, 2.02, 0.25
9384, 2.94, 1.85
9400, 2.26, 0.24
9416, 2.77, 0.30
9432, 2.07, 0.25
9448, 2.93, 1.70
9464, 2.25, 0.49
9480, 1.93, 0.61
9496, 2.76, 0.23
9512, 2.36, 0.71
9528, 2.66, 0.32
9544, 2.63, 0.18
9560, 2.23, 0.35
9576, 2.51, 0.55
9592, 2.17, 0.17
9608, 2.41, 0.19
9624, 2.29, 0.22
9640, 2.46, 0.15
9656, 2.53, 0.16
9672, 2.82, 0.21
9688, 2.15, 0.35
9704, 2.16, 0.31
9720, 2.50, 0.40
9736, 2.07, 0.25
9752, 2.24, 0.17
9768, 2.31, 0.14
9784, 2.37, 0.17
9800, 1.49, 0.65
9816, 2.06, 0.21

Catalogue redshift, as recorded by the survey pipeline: 0.26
